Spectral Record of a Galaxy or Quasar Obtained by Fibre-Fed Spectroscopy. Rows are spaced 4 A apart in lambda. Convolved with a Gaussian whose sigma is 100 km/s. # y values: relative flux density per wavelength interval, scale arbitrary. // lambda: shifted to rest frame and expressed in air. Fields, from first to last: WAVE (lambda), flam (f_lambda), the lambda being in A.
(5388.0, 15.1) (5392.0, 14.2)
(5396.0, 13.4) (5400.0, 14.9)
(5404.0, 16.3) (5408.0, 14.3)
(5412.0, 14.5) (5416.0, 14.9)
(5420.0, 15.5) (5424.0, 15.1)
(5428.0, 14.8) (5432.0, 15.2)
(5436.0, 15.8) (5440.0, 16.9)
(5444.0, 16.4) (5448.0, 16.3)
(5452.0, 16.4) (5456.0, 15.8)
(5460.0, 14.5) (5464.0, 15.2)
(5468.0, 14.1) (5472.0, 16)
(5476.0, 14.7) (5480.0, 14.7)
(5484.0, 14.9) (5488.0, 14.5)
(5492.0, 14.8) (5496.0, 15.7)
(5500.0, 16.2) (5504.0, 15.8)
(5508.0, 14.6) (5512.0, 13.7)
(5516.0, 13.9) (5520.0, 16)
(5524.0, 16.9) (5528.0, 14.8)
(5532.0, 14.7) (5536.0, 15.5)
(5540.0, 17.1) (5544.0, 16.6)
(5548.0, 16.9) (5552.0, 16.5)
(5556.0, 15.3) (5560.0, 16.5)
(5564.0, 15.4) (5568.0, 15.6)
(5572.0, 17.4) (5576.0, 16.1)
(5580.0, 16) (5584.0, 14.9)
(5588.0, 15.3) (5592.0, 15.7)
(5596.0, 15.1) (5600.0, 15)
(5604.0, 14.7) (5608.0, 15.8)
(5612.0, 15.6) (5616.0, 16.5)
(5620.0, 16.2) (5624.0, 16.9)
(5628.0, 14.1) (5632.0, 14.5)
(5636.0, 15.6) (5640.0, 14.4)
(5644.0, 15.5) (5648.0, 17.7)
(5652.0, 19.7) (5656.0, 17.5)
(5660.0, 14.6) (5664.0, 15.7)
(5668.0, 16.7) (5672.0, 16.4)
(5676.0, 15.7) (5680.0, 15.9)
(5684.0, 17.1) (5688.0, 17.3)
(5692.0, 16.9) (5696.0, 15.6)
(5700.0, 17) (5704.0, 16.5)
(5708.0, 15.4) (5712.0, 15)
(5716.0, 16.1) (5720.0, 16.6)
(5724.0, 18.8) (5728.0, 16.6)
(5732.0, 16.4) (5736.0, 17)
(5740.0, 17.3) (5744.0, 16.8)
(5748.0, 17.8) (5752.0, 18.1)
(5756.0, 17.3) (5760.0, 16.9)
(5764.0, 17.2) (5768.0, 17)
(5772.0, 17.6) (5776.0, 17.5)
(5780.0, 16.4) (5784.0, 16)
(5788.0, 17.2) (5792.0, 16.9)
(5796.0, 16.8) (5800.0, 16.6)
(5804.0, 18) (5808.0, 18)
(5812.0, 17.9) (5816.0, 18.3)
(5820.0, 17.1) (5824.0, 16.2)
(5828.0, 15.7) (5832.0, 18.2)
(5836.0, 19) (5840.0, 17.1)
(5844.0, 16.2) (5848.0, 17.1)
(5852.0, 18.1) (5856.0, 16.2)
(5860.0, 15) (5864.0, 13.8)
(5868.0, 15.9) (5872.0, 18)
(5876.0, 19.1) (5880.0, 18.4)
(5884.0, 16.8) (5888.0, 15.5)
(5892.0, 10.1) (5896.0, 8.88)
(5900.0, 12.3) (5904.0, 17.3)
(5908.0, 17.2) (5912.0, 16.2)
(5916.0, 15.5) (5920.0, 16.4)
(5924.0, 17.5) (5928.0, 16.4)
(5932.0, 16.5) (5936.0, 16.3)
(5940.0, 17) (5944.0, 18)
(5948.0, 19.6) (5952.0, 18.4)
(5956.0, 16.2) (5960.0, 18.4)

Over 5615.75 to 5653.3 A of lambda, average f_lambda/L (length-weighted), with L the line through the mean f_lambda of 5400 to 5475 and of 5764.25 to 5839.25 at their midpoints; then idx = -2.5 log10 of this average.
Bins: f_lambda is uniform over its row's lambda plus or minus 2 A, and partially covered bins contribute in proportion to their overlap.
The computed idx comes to 0.03 mag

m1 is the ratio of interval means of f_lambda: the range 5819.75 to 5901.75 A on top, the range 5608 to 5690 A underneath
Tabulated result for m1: 0.98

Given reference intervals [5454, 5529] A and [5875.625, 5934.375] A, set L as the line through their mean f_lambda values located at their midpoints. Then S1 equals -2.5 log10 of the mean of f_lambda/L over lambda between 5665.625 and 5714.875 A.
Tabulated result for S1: -0.07 mag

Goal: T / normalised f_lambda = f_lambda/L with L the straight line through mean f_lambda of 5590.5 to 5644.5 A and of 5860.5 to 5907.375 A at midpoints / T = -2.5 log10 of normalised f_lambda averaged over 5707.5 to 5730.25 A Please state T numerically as -0.08 mag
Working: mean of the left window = 15.4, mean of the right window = 15.2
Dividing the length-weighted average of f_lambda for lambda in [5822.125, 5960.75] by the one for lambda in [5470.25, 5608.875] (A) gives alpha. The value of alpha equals 1.06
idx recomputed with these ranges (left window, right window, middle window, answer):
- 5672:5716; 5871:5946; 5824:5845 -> -0.07 mag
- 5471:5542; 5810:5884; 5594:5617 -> 0.03 mag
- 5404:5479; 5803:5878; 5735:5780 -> -0.04 mag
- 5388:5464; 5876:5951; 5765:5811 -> -0.09 mag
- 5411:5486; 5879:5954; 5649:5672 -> -0.08 mag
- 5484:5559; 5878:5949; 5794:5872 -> -0.08 mag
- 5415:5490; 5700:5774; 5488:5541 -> 0.03 mag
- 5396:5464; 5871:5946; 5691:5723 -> -0.03 mag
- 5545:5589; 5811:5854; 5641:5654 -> -0.06 mag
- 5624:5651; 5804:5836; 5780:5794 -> 0.03 mag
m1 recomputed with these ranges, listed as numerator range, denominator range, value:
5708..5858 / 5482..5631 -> 1.10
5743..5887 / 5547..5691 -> 1.07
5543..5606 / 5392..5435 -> 1.06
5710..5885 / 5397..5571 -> 1.10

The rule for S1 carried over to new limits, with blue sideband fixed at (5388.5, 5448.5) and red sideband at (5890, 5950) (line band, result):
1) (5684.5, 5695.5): -0.10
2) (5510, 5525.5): 0.02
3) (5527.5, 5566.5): -0.04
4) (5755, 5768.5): -0.10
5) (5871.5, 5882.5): -0.18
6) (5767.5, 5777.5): -0.12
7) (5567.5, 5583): -0.06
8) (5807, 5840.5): -0.13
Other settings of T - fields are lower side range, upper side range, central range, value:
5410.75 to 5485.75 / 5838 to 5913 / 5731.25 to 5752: -0.10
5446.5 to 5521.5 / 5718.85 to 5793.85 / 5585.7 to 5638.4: 0.04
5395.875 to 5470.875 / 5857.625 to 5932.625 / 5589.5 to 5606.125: 0.02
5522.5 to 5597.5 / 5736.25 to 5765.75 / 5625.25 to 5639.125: 0.11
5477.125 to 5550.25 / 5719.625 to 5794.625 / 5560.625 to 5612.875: 0.02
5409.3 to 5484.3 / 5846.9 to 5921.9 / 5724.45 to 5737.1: -0.09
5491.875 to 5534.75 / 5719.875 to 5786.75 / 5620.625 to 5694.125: 0.01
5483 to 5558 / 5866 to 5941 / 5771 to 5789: -0.08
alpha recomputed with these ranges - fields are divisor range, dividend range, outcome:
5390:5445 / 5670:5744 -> 1.09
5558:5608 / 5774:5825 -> 1.10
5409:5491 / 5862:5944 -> 1.03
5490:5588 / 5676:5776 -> 1.07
